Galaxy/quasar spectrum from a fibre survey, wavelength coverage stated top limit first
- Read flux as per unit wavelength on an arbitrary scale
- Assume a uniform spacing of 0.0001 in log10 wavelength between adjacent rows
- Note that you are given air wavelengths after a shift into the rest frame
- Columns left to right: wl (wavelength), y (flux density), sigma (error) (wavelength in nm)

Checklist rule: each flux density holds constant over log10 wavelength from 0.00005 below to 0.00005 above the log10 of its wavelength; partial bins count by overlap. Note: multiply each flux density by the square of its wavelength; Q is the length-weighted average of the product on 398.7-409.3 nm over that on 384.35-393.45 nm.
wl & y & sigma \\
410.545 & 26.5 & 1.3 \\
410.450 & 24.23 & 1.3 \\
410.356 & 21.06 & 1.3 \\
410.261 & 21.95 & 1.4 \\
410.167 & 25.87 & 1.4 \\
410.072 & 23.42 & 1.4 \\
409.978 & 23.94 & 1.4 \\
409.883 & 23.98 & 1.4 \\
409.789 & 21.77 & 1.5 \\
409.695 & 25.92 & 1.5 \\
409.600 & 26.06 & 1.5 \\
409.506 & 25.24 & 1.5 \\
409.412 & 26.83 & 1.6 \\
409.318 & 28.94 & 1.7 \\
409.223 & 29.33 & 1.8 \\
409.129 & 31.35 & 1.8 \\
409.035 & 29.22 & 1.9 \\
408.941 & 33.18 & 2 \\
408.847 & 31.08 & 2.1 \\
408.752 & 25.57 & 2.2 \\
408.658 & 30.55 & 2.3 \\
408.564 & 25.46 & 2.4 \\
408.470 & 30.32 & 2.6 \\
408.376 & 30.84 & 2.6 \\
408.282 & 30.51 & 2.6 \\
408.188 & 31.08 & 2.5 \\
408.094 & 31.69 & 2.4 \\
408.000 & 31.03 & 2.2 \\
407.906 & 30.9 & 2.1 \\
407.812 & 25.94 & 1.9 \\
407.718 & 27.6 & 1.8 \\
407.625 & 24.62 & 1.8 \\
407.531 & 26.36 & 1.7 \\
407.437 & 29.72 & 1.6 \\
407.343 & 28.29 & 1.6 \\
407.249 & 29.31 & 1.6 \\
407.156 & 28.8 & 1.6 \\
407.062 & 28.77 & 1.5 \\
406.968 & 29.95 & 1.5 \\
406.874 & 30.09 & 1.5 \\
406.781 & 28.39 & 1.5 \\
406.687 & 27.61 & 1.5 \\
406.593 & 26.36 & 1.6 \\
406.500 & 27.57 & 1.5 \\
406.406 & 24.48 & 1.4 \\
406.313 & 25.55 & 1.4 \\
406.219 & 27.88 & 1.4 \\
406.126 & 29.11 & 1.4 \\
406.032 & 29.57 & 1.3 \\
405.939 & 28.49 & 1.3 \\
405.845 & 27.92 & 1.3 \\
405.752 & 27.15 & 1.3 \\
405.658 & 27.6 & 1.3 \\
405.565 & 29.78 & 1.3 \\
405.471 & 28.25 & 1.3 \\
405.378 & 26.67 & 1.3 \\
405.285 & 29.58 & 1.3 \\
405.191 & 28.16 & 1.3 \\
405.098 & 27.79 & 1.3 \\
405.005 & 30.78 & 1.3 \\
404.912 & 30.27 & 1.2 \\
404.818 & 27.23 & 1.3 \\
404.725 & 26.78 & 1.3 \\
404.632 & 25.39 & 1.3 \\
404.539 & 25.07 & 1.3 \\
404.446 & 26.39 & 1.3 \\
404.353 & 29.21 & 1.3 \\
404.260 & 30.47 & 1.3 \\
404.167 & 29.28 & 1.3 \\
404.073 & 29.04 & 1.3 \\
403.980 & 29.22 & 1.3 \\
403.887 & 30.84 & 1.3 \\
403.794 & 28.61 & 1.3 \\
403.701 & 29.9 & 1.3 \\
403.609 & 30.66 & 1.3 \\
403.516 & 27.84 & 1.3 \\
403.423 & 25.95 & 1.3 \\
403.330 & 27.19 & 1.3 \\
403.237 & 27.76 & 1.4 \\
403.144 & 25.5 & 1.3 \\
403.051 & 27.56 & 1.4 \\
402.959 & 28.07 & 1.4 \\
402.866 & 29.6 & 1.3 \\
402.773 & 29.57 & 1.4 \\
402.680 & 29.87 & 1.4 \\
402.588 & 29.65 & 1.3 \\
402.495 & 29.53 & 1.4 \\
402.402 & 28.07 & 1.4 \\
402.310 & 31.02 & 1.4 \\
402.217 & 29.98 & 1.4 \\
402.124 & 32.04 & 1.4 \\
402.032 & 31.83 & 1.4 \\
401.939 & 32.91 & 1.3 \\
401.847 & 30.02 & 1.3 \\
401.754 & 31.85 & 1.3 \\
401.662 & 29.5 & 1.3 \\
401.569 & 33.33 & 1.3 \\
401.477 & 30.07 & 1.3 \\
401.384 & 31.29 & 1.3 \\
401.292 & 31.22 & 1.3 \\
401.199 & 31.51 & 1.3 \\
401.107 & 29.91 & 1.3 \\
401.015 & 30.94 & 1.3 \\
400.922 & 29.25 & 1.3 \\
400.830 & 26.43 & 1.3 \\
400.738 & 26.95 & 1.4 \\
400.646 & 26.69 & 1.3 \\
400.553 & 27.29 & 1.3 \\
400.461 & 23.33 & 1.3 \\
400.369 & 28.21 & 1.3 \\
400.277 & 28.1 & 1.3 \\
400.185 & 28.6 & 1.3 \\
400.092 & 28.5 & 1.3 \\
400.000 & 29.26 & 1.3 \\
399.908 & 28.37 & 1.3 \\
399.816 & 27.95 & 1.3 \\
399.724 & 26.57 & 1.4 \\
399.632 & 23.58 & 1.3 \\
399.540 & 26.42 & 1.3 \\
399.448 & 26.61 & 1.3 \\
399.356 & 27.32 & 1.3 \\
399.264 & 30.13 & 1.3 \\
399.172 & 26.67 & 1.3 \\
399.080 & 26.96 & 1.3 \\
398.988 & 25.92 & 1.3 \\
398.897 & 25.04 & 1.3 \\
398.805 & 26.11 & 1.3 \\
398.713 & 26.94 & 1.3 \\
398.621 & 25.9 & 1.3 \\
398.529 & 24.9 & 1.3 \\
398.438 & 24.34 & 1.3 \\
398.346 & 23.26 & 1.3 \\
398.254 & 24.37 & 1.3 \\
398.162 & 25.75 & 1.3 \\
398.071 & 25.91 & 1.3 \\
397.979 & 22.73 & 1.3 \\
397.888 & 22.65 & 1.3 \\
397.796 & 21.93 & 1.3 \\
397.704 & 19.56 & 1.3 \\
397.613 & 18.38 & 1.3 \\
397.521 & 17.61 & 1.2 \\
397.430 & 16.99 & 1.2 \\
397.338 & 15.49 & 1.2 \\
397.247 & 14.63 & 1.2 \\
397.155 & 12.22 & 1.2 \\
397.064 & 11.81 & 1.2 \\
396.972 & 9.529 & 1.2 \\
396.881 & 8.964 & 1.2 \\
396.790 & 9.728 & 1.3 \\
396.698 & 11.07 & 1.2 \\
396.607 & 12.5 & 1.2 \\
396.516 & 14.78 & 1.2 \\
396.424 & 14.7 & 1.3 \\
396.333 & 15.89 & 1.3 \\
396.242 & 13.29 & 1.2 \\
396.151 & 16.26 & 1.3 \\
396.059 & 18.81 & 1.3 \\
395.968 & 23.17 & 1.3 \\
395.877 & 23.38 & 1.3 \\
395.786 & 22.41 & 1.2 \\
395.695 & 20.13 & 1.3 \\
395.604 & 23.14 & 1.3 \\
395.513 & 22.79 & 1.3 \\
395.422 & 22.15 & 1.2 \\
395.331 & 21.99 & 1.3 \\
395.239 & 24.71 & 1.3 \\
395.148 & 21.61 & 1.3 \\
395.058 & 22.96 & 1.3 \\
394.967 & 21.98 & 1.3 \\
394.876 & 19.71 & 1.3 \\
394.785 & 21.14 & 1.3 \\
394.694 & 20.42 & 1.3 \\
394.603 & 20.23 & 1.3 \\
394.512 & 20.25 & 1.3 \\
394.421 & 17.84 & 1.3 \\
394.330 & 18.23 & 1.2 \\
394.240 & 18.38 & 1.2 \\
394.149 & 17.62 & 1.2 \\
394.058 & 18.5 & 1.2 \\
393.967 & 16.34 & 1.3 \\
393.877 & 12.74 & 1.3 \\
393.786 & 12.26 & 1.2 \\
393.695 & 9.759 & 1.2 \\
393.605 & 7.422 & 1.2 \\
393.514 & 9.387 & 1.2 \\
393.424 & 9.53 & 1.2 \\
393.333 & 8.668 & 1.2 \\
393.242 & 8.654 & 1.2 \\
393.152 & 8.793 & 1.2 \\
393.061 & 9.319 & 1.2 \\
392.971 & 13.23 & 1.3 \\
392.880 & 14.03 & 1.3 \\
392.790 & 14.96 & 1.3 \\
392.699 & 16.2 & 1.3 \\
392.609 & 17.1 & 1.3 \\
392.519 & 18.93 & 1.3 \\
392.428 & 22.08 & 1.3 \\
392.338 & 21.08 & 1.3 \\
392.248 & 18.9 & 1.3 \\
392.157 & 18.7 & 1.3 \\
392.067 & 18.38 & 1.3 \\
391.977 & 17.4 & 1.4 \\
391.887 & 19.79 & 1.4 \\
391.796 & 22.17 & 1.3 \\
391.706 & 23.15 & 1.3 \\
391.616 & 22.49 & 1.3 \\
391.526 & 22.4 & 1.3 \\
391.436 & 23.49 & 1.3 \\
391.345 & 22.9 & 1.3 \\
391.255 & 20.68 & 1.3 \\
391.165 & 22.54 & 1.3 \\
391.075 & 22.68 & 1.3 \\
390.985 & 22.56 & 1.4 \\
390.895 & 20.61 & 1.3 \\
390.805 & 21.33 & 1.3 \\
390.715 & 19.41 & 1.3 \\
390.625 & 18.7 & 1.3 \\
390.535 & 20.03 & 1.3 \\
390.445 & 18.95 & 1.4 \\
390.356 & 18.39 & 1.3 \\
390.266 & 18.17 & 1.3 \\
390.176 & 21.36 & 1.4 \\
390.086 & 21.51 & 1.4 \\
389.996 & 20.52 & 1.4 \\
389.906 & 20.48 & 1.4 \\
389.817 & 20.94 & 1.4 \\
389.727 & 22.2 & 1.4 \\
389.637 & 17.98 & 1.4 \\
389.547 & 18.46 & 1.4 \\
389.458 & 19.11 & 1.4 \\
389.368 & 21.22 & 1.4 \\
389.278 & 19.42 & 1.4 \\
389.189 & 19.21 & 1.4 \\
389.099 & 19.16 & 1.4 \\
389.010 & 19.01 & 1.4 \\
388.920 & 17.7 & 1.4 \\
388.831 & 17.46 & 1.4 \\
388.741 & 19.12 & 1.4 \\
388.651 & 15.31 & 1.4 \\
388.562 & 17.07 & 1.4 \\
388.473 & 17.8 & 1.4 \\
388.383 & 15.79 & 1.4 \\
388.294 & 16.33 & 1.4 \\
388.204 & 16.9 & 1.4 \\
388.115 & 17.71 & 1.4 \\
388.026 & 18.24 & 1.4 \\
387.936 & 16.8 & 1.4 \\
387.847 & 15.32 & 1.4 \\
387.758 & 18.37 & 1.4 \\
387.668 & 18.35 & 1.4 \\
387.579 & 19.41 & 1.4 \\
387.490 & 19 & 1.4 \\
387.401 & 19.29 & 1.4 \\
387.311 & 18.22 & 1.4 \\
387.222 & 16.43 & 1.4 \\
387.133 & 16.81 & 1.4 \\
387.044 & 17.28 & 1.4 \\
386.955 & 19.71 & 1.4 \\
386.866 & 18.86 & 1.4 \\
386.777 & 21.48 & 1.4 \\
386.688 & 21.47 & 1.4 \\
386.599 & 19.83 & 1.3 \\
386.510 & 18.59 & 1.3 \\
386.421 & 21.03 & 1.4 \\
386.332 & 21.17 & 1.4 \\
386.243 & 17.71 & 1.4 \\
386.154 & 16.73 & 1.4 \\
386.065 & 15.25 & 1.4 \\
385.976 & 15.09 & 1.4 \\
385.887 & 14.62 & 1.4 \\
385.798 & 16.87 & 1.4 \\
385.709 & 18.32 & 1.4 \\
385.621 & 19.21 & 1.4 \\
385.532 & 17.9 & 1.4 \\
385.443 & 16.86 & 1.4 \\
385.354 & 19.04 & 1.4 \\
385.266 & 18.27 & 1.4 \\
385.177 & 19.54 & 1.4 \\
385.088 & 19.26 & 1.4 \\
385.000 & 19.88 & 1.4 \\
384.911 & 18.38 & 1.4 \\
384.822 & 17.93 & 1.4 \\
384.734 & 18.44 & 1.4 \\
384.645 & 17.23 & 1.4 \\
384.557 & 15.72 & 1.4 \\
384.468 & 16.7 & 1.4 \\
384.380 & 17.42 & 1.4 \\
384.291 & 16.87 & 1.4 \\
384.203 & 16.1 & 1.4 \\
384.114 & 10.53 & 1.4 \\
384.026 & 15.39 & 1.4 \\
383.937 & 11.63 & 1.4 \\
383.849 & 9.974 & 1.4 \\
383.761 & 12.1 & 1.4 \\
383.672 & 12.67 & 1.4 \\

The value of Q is 1.7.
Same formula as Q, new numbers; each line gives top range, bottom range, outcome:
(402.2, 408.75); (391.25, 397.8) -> 1.75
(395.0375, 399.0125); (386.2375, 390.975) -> 1.08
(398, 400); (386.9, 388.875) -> 1.58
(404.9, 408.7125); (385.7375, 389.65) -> 1.74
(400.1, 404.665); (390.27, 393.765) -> 1.75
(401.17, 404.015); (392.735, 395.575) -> 1.89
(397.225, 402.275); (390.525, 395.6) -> 1.51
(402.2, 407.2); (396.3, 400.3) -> 1.35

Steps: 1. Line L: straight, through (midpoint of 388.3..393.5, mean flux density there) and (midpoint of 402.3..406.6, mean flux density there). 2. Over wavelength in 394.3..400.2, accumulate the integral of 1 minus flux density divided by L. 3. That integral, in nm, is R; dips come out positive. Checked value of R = 0.48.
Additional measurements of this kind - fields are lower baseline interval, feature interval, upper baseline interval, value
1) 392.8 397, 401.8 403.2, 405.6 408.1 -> -0.35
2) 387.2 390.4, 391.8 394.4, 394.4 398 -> 0.47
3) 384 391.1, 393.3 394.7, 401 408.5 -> 0.48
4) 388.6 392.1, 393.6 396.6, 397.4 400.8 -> 0.56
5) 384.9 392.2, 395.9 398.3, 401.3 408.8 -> 0.72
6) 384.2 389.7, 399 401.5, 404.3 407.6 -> -0.30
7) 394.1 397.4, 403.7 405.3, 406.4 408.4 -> -0.15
